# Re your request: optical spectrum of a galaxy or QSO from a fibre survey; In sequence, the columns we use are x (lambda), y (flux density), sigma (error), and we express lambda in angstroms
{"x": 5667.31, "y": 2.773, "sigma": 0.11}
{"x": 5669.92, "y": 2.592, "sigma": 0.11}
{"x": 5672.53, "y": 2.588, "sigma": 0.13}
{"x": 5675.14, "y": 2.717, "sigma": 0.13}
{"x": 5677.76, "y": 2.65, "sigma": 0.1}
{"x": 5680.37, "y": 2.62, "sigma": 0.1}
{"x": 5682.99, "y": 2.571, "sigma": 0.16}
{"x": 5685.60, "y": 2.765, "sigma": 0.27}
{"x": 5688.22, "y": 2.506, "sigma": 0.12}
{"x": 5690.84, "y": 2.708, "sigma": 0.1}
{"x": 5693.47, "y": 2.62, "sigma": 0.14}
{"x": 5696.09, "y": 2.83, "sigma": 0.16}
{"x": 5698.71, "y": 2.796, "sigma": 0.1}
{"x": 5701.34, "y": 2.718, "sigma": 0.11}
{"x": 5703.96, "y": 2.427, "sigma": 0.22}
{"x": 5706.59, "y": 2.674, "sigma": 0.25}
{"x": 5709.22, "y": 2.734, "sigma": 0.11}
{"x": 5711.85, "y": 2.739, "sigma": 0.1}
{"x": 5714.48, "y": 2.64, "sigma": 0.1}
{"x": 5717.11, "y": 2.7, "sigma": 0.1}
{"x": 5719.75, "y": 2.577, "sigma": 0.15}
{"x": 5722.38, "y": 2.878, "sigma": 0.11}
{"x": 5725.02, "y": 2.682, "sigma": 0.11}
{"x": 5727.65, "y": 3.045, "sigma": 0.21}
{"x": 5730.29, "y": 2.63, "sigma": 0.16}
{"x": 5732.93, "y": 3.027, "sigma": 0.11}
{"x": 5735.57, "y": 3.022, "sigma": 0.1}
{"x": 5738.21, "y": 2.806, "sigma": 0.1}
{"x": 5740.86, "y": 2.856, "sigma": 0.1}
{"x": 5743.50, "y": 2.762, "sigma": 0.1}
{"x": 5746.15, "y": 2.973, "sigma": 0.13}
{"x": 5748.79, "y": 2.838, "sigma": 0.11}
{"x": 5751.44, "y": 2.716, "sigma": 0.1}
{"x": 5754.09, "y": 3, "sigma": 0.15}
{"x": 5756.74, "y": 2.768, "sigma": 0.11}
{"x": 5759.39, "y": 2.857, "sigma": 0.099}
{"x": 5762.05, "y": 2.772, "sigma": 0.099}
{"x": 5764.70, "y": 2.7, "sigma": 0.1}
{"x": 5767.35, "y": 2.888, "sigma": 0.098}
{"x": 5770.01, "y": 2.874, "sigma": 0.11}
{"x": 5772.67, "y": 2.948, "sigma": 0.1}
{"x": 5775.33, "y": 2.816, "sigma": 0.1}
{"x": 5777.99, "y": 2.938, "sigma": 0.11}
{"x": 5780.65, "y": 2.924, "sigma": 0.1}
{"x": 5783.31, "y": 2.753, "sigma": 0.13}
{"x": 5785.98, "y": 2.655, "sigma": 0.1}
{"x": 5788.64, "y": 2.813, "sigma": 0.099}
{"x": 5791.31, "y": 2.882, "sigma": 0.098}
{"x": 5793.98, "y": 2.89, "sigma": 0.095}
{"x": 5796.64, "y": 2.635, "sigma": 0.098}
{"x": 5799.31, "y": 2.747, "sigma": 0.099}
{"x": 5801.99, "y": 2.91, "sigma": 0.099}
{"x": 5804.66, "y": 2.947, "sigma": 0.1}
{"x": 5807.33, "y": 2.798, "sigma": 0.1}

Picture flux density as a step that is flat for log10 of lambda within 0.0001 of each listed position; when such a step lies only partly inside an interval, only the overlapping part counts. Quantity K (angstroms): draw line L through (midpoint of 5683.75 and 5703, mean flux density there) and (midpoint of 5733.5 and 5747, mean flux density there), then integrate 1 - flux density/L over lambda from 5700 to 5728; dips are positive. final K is 0.8 angstroms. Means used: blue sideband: 2.7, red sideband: 2.89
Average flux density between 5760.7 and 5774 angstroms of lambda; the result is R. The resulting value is 2.84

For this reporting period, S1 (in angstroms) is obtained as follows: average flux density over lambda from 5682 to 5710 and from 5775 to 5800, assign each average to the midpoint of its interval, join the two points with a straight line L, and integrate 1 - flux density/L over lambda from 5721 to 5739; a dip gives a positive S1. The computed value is -1.0 angstroms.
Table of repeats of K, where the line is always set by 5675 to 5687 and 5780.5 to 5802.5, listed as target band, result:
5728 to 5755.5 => -1.39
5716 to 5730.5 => -0.28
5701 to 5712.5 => 0.17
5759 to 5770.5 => -0.22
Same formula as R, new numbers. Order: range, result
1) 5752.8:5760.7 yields 2.88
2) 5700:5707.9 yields 2.61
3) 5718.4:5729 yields 2.79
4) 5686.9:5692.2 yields 2.6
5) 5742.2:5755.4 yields 2.86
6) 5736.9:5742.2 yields 2.83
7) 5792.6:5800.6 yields 2.76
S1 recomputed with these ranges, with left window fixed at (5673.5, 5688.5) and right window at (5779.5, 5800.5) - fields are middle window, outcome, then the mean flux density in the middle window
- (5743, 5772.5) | -0.99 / 2.84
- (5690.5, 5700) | -0.27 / 2.74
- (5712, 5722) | 0.08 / 2.67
